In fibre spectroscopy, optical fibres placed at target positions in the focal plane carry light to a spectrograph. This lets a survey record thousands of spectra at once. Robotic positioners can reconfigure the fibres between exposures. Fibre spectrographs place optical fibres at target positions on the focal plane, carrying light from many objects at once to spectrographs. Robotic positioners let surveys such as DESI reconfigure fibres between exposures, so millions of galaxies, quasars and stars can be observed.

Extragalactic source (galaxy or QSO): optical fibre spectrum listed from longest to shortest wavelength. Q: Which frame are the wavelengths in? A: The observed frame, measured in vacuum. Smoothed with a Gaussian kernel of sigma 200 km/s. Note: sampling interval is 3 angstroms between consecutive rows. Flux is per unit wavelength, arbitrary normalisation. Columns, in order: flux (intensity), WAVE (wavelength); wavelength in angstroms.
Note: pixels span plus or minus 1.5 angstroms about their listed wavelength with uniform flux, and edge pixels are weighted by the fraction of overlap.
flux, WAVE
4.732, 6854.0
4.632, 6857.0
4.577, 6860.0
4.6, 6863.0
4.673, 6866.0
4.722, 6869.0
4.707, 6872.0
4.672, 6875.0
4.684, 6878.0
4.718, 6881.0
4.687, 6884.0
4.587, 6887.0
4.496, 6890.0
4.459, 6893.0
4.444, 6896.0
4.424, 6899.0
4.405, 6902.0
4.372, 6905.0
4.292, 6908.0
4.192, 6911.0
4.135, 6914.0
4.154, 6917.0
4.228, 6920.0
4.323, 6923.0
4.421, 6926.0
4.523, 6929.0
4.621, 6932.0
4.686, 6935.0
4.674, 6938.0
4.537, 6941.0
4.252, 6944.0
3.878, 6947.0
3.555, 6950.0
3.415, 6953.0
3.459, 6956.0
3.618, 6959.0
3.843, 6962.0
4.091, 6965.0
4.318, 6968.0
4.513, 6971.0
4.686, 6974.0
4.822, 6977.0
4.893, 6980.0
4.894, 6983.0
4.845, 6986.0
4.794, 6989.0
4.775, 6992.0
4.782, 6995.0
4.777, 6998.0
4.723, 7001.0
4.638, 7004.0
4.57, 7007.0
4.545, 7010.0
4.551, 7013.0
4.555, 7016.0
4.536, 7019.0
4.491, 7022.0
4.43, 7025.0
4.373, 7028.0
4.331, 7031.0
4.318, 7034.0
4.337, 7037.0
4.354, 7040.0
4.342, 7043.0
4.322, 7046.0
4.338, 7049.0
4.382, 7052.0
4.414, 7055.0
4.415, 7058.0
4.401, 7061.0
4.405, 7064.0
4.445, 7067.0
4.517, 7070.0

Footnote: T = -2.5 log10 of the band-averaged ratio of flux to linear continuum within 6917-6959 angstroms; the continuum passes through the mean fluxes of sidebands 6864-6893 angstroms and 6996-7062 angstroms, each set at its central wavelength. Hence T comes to 0.10 mag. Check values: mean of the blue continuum 4.65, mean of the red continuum 4.46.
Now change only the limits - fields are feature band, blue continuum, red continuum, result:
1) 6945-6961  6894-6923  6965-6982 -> 0.24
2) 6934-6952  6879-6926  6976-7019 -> 0.08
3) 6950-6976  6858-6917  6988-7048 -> 0.14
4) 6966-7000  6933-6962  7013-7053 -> -0.14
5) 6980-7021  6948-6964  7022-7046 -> -0.17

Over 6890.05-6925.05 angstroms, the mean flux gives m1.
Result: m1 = 4.32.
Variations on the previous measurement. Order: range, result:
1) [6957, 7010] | 4.55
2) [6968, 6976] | 4.56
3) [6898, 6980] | 4.25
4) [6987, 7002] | 4.77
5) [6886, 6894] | 4.51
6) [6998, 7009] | 4.66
